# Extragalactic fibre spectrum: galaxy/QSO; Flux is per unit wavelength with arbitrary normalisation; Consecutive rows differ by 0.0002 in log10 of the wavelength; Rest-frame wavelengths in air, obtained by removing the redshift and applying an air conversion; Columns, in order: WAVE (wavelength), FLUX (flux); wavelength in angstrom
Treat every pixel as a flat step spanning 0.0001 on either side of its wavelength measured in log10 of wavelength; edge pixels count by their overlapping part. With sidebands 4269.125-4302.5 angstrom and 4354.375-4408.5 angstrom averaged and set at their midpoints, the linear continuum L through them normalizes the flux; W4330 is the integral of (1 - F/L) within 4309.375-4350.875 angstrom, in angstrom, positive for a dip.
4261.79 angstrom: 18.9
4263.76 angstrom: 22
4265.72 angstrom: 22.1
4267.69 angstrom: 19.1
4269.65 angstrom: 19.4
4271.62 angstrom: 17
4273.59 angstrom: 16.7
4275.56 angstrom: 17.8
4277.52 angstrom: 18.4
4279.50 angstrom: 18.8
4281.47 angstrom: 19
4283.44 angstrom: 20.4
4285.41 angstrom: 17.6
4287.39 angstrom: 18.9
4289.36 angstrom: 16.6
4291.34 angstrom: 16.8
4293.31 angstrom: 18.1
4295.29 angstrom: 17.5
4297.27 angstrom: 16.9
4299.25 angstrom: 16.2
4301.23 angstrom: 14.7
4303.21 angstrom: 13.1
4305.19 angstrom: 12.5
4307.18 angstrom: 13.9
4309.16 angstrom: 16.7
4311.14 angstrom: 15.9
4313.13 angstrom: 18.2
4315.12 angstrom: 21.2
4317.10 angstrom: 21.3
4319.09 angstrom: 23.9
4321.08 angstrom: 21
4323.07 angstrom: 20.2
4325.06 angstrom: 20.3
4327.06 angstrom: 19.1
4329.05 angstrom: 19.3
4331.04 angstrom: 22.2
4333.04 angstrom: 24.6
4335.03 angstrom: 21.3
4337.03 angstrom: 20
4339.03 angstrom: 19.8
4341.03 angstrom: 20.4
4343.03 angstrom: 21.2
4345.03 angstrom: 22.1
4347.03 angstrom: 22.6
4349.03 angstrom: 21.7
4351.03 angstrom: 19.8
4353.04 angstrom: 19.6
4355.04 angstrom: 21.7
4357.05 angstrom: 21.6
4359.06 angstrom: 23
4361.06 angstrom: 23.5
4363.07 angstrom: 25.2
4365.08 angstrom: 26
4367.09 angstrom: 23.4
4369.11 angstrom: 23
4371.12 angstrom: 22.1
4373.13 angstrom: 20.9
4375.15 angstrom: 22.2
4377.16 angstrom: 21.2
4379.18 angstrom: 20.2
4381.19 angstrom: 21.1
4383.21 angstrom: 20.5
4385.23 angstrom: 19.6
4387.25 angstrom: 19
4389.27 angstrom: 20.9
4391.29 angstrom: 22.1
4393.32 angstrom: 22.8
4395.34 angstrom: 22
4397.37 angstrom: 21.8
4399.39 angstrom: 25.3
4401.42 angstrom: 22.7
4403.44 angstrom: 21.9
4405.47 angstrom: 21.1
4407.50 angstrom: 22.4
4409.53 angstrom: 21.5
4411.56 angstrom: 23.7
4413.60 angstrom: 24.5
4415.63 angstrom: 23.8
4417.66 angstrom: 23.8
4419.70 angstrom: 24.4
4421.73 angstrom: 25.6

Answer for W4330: -2.11 angstrom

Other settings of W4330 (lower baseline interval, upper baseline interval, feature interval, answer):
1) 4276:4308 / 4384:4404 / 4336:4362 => -2.2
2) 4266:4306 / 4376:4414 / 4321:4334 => -1.3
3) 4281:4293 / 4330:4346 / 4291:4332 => 3.6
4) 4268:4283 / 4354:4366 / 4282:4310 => 4.3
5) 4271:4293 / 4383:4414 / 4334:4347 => -0.6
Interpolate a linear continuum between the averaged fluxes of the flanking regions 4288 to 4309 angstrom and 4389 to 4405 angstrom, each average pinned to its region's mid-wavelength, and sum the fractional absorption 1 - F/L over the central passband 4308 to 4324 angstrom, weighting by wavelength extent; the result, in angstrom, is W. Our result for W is -2.63 angstrom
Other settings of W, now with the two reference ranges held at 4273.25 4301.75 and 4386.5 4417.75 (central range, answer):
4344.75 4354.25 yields -0.4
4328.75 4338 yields -1.0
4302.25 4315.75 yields 2.0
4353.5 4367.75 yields -1.8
